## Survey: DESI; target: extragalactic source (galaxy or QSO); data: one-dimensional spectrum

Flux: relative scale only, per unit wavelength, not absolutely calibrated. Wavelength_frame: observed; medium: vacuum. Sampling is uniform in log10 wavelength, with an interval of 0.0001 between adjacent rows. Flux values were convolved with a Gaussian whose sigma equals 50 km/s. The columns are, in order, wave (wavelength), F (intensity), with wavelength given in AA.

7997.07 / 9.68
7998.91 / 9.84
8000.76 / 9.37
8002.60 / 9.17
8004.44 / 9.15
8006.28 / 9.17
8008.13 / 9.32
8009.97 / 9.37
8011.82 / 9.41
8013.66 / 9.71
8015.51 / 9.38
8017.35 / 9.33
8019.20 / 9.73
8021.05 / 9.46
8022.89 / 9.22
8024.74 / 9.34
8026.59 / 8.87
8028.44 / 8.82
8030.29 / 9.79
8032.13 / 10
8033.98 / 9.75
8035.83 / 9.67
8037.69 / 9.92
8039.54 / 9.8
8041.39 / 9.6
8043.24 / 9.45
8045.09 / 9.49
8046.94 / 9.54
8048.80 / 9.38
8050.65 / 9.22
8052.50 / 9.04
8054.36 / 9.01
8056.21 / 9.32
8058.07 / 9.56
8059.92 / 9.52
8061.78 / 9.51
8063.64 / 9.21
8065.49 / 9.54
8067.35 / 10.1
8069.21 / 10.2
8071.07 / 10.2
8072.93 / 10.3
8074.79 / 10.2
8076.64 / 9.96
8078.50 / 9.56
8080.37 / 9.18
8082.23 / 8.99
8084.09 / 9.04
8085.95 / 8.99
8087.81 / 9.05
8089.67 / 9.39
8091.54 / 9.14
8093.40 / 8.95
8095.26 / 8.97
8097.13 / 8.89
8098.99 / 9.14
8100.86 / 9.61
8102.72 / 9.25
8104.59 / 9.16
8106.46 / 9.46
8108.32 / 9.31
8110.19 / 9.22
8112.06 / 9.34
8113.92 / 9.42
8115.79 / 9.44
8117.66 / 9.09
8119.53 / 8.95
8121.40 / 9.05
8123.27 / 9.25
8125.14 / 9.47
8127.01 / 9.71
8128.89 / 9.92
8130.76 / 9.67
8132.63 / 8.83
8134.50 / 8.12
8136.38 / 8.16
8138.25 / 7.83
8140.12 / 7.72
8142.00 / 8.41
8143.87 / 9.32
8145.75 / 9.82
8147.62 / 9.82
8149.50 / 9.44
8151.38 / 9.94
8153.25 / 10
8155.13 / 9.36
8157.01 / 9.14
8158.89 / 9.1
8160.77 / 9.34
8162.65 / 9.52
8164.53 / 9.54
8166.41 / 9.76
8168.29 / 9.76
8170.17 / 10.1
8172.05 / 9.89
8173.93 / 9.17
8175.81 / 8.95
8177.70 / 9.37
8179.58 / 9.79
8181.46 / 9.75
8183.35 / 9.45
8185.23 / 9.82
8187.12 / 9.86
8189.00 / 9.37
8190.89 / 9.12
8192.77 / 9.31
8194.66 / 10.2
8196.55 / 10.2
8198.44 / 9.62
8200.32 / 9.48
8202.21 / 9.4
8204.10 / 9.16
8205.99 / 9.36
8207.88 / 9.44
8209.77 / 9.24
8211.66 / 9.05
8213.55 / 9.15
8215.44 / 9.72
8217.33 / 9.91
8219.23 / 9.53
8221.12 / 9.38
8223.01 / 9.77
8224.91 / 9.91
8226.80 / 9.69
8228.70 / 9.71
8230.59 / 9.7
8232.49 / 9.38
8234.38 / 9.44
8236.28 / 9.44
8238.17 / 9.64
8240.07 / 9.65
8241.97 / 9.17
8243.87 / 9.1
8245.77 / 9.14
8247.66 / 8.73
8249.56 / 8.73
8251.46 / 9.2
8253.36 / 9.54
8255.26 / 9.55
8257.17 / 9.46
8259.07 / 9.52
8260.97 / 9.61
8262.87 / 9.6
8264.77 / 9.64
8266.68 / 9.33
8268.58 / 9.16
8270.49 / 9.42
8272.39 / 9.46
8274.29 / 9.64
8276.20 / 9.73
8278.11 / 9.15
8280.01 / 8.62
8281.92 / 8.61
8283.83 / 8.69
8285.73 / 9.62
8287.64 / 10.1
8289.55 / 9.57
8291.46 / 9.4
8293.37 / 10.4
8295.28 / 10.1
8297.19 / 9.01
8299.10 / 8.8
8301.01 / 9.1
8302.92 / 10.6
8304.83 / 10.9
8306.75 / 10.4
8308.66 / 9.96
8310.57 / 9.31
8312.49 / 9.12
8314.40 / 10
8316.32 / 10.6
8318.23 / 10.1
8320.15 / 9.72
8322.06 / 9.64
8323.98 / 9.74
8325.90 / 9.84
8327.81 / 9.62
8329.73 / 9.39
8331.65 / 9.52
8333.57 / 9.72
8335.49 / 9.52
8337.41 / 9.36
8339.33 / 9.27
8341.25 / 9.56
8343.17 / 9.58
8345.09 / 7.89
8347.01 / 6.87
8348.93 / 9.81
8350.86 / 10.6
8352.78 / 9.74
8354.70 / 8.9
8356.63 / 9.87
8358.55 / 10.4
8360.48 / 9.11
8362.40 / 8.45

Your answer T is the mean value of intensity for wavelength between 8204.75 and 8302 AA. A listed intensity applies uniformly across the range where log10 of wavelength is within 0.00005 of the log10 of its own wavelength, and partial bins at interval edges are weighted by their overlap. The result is 9.41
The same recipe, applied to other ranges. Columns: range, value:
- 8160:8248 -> 9.52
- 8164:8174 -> 9.76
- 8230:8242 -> 9.51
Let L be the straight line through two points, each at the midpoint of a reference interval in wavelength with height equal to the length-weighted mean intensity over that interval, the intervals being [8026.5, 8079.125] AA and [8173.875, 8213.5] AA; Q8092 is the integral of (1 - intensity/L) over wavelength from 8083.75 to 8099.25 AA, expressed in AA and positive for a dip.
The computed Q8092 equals 0.8 AA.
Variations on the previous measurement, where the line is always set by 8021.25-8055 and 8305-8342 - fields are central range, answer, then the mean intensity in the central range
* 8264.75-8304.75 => 0.9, 9.46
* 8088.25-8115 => 0.8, 9.23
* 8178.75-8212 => 0.2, 9.54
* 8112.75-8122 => 0.3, 9.2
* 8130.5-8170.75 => 1.5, 9.2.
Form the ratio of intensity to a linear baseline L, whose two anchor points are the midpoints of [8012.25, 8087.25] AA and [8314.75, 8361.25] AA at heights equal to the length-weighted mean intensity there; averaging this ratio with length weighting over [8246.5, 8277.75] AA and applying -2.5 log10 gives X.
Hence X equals 0.02 mag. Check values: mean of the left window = 9.52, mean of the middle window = 9.39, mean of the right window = 9.52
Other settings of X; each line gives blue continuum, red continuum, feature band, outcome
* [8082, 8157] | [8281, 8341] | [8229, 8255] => 0.02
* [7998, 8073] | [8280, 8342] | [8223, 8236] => 0.00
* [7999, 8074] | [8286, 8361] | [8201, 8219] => 0.02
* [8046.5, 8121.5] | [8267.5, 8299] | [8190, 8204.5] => -0.02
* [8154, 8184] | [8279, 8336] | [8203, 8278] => 0.02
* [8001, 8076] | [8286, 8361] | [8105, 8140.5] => 0.06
